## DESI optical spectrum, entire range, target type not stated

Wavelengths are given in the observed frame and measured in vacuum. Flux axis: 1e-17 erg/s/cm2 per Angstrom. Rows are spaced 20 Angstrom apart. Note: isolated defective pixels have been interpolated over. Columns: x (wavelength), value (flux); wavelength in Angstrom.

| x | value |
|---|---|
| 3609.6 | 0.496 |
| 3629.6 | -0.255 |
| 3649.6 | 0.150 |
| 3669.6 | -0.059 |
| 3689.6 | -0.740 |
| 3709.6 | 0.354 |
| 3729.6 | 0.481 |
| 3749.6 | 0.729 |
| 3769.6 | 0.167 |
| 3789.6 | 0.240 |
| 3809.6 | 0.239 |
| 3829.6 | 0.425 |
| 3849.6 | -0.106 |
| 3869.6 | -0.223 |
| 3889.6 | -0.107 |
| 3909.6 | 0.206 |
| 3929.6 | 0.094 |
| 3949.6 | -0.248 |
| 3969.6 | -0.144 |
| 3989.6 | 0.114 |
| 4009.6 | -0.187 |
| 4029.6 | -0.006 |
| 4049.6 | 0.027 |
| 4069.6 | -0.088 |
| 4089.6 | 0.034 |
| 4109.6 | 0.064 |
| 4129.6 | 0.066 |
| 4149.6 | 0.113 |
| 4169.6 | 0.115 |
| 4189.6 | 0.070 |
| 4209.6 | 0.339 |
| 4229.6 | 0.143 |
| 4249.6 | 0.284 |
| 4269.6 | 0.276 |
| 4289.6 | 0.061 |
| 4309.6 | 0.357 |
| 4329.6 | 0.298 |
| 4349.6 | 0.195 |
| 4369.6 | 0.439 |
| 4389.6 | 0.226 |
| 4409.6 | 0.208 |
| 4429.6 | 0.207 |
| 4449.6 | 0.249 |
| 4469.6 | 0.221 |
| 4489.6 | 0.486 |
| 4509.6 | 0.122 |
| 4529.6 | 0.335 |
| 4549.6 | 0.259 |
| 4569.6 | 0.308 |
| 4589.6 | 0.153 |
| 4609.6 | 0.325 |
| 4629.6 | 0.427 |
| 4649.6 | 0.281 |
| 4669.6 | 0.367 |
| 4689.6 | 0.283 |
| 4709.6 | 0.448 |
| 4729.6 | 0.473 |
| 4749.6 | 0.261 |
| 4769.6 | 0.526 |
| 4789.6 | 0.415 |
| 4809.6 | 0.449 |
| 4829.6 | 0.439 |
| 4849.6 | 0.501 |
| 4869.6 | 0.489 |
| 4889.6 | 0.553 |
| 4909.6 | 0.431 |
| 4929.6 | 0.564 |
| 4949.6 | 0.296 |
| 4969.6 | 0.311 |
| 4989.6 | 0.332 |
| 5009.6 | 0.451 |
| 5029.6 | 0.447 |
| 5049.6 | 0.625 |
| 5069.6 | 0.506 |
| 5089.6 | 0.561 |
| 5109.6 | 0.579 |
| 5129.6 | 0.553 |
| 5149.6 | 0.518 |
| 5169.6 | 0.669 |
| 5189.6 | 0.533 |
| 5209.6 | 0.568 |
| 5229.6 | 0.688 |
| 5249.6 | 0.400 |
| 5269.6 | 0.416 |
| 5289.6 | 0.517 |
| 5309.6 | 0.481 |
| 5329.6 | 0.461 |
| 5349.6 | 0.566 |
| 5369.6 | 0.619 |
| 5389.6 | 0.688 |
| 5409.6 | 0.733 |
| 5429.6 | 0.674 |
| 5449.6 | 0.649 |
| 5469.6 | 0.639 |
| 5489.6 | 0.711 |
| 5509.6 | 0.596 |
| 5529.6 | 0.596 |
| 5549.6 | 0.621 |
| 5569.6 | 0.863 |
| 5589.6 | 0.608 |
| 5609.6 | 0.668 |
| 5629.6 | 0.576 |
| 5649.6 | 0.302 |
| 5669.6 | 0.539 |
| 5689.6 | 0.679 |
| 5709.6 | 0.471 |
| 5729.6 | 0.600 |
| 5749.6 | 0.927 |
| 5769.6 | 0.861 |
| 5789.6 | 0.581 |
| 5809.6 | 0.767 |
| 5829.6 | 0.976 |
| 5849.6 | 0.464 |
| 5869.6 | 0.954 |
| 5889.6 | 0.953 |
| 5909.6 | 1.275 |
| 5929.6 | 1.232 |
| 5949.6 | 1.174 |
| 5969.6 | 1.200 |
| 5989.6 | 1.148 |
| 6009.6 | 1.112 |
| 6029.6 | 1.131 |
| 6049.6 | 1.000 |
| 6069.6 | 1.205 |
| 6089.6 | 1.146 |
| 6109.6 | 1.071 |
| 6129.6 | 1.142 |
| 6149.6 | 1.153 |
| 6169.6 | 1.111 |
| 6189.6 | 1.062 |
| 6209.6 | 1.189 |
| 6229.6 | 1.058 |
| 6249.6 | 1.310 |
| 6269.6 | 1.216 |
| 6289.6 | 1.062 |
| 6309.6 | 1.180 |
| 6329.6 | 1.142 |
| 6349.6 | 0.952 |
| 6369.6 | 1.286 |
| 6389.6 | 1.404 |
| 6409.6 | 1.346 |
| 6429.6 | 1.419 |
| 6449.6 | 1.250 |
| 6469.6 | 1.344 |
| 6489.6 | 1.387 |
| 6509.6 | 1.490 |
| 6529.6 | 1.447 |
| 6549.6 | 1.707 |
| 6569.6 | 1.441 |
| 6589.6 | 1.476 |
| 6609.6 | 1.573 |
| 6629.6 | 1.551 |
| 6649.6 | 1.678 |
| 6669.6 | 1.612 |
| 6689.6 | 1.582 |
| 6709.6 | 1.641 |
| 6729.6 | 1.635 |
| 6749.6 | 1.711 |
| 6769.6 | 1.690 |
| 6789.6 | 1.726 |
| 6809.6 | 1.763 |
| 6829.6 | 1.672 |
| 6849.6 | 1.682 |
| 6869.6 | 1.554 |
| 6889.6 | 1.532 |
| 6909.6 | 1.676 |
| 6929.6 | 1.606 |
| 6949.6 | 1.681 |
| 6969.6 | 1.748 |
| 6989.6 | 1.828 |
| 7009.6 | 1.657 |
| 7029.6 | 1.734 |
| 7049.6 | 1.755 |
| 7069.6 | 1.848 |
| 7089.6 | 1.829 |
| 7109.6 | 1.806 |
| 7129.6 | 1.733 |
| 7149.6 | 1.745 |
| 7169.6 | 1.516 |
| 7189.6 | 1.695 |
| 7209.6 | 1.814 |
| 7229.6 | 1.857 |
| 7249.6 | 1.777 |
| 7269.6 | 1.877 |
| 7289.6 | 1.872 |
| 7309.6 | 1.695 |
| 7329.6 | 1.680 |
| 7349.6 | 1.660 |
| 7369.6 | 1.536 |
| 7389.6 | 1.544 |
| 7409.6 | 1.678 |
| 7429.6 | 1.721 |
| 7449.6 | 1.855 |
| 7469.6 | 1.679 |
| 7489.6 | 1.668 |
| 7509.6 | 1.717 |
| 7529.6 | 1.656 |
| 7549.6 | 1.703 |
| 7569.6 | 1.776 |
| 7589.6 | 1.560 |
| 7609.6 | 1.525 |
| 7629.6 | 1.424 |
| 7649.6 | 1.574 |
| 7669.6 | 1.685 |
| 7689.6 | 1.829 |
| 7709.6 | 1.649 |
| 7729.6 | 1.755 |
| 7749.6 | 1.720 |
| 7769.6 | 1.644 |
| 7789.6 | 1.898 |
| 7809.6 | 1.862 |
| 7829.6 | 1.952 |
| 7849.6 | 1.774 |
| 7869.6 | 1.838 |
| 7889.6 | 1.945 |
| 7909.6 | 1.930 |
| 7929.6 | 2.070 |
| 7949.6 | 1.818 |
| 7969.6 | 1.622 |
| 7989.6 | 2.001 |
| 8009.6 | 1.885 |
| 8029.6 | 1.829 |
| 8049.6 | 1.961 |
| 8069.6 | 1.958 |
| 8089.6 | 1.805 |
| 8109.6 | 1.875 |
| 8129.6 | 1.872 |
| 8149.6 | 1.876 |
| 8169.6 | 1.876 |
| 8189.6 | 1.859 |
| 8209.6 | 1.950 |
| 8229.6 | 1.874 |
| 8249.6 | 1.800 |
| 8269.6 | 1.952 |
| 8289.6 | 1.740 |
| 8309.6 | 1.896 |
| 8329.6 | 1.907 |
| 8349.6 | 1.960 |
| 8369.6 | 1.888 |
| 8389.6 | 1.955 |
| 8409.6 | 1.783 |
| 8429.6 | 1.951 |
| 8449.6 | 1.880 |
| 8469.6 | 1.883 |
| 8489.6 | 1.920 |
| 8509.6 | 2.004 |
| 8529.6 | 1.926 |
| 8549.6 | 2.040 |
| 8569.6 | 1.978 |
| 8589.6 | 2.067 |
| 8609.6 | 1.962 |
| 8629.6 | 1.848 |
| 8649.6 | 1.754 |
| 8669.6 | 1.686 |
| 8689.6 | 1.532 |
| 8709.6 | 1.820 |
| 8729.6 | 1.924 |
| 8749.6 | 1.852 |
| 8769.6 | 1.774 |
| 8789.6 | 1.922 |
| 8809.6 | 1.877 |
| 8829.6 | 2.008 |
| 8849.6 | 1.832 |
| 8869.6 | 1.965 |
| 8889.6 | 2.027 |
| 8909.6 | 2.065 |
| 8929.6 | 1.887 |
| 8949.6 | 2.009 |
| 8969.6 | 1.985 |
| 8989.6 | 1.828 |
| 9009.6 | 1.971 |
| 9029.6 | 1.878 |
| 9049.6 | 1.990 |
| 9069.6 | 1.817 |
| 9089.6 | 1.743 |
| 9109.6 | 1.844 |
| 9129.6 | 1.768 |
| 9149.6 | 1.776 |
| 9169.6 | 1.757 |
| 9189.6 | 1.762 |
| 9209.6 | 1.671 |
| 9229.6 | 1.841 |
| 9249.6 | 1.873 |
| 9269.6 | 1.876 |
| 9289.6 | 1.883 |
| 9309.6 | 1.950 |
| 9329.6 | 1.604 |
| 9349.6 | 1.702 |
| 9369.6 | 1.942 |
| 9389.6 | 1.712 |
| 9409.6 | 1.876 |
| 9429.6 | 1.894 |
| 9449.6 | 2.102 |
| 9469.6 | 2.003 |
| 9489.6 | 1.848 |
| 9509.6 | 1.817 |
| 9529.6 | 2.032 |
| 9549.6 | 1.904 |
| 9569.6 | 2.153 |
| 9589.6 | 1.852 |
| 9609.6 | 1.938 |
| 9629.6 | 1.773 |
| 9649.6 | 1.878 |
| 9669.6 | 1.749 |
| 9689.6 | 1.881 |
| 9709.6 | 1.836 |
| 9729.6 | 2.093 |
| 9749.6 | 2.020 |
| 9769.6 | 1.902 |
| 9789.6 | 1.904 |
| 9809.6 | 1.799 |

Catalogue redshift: 0.47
